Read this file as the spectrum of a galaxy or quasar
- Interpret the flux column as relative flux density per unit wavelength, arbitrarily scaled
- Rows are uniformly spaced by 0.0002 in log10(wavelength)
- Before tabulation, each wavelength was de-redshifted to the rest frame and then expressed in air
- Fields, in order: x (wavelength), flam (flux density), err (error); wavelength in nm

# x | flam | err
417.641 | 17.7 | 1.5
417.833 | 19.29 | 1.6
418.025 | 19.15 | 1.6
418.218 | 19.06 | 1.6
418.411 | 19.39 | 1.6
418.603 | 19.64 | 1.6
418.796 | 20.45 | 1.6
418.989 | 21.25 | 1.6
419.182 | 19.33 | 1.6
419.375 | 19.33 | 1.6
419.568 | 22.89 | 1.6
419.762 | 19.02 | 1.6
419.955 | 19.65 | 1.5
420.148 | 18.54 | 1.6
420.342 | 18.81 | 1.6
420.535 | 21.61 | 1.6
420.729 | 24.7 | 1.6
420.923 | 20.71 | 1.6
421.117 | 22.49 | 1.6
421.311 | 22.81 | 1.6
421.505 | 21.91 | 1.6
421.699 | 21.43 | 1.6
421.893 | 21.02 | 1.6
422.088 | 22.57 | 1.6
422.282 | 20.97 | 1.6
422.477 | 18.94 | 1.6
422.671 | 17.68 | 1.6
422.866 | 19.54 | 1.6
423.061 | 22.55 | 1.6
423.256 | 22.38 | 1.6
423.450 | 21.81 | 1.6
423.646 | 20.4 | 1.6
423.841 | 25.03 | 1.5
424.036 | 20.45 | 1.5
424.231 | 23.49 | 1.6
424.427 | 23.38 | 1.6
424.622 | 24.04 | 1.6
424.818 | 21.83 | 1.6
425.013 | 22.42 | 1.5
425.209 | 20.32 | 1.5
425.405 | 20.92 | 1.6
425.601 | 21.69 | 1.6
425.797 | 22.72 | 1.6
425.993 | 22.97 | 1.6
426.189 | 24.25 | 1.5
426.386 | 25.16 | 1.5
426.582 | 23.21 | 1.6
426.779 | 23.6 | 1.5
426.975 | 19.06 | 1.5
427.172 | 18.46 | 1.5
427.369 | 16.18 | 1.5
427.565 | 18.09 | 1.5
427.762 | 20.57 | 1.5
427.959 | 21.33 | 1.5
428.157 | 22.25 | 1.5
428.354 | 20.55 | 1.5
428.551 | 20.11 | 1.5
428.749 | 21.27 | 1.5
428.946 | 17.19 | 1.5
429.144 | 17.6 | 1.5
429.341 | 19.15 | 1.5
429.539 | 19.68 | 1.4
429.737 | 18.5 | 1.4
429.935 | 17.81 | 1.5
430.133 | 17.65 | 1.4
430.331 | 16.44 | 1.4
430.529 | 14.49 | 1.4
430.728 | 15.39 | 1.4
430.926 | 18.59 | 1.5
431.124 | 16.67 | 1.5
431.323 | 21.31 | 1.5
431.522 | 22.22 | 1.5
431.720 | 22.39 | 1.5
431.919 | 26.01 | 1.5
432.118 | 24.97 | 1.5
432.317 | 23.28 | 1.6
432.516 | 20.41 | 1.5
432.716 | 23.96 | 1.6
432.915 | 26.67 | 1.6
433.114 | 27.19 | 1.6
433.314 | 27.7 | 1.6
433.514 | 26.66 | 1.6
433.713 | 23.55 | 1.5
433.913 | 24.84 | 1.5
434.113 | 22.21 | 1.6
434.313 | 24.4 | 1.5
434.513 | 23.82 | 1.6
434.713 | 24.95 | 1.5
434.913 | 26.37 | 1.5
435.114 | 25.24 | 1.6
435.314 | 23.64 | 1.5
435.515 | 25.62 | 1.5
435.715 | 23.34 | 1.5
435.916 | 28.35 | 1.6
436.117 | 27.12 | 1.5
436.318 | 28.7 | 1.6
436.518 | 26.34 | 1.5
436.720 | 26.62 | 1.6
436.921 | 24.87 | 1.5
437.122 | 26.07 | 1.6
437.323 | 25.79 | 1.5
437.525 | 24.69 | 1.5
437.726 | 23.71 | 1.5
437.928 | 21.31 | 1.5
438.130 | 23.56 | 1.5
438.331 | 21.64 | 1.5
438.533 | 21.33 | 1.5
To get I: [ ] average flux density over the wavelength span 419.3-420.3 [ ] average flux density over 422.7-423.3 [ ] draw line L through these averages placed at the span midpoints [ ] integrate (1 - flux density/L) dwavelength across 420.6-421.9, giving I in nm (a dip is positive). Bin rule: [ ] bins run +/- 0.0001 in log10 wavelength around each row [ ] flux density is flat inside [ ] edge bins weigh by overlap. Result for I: -0.12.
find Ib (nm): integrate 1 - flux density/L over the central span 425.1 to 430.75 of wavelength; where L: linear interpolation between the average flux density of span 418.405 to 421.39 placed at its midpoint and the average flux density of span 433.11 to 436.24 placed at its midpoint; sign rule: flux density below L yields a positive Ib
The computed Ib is 0.777 nm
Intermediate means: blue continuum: 20.7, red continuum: 25.3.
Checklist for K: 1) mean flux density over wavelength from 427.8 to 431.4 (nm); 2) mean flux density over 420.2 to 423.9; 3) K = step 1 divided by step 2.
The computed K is 0.9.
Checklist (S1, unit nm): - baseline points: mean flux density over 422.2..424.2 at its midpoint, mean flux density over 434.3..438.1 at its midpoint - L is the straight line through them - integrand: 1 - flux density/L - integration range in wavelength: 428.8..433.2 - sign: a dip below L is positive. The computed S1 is 0.62 nm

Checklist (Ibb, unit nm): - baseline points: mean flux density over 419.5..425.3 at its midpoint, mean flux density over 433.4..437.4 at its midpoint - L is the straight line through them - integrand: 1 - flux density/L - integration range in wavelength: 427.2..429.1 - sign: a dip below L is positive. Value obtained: 0.294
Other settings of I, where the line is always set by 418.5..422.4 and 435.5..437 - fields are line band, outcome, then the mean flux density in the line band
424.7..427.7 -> 0.200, 21.4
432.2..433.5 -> 0.014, 25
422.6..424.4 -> 0.033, 21.6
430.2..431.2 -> 0.333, 16.4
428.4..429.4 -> 0.199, 19.1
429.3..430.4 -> 0.273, 18.2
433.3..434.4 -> 0.039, 24.7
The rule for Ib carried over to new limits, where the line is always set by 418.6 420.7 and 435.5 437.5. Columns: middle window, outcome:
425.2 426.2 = 0.012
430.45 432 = 0.303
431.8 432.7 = 0.039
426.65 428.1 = 0.203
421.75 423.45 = 0.039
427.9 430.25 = 0.419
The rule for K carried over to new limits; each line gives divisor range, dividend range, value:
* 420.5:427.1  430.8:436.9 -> 1.11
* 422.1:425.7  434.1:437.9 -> 1.18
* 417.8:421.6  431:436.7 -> 1.20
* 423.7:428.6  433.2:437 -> 1.18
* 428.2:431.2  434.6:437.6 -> 1.42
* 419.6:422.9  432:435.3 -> 1.19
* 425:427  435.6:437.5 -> 1.17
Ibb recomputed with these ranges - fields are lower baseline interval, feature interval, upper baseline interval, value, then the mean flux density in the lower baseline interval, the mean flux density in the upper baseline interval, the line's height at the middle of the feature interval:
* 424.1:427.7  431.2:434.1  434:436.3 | -0.002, 21.7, 25.1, 24.2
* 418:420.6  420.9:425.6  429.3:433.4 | -0.328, 19.9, 21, 20.2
